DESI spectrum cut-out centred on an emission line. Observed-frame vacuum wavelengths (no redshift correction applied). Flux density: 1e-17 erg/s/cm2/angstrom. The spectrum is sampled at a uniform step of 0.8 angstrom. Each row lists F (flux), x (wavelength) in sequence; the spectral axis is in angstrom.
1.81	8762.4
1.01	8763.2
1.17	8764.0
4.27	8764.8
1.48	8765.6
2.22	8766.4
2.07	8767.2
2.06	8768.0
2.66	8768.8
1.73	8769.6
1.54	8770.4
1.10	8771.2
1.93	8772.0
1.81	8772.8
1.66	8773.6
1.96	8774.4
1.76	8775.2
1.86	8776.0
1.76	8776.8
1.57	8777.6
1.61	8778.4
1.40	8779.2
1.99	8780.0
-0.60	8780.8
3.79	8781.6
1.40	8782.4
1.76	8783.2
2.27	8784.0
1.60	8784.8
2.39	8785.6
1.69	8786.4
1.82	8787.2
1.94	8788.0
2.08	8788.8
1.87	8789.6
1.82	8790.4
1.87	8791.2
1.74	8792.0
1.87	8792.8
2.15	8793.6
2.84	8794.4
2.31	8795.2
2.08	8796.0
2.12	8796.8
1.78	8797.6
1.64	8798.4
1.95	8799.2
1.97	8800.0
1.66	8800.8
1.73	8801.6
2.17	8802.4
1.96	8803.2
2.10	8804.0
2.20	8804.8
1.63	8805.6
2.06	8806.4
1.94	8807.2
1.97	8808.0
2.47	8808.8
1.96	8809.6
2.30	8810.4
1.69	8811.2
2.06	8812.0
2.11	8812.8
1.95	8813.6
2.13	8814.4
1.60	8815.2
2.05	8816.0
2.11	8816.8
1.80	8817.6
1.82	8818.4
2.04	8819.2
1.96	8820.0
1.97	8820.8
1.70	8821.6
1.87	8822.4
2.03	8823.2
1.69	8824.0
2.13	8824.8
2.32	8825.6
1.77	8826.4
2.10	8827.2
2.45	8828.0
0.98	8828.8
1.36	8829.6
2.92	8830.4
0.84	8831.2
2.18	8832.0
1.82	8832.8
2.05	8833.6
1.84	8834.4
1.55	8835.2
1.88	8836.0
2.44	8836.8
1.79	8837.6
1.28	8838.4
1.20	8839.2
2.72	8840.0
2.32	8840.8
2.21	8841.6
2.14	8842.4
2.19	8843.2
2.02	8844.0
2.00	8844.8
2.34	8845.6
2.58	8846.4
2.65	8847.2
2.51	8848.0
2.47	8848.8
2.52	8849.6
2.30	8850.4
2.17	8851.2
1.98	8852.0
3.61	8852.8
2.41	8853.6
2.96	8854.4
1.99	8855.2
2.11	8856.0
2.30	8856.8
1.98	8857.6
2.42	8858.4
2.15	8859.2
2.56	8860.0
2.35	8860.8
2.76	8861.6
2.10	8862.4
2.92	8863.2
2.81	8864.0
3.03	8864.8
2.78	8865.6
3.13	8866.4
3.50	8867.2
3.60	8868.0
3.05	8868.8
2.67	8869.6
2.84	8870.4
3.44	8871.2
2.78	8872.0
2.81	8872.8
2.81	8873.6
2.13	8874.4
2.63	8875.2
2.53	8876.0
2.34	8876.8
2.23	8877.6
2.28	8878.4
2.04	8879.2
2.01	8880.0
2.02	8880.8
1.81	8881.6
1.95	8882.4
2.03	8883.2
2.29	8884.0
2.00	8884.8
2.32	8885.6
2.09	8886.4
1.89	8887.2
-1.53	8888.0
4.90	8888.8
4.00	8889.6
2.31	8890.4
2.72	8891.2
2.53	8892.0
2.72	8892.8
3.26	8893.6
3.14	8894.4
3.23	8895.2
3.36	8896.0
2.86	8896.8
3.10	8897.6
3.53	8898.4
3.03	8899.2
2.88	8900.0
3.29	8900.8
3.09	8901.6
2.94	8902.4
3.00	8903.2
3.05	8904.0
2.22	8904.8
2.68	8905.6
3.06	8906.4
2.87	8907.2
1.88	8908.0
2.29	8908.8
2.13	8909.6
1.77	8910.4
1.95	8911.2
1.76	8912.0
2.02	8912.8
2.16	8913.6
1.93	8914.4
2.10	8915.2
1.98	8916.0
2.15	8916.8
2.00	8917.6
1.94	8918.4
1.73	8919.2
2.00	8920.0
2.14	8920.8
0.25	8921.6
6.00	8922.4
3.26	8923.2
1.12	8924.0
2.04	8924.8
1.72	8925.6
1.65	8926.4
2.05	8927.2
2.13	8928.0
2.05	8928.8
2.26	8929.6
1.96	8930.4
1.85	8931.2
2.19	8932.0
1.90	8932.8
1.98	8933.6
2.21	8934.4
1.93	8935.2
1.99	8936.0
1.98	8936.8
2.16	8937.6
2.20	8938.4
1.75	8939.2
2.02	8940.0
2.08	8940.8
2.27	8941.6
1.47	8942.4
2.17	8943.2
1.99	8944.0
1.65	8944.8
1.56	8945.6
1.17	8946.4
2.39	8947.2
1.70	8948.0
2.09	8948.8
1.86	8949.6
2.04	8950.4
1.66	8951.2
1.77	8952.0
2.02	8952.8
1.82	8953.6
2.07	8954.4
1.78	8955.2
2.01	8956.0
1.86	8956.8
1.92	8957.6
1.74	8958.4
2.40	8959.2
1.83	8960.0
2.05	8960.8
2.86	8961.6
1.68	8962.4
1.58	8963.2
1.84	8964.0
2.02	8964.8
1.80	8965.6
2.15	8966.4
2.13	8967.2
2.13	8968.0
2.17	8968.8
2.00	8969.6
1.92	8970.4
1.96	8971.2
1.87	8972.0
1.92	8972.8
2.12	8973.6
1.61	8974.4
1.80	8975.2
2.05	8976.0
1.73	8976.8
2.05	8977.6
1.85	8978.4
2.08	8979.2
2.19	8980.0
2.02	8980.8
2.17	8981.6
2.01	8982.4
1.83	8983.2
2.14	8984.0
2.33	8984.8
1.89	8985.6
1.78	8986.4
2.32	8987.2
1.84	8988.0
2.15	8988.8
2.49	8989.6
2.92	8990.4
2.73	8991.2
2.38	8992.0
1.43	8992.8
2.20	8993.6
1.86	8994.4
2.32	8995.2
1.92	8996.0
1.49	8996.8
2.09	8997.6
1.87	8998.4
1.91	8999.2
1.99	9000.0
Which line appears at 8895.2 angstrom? [N II]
